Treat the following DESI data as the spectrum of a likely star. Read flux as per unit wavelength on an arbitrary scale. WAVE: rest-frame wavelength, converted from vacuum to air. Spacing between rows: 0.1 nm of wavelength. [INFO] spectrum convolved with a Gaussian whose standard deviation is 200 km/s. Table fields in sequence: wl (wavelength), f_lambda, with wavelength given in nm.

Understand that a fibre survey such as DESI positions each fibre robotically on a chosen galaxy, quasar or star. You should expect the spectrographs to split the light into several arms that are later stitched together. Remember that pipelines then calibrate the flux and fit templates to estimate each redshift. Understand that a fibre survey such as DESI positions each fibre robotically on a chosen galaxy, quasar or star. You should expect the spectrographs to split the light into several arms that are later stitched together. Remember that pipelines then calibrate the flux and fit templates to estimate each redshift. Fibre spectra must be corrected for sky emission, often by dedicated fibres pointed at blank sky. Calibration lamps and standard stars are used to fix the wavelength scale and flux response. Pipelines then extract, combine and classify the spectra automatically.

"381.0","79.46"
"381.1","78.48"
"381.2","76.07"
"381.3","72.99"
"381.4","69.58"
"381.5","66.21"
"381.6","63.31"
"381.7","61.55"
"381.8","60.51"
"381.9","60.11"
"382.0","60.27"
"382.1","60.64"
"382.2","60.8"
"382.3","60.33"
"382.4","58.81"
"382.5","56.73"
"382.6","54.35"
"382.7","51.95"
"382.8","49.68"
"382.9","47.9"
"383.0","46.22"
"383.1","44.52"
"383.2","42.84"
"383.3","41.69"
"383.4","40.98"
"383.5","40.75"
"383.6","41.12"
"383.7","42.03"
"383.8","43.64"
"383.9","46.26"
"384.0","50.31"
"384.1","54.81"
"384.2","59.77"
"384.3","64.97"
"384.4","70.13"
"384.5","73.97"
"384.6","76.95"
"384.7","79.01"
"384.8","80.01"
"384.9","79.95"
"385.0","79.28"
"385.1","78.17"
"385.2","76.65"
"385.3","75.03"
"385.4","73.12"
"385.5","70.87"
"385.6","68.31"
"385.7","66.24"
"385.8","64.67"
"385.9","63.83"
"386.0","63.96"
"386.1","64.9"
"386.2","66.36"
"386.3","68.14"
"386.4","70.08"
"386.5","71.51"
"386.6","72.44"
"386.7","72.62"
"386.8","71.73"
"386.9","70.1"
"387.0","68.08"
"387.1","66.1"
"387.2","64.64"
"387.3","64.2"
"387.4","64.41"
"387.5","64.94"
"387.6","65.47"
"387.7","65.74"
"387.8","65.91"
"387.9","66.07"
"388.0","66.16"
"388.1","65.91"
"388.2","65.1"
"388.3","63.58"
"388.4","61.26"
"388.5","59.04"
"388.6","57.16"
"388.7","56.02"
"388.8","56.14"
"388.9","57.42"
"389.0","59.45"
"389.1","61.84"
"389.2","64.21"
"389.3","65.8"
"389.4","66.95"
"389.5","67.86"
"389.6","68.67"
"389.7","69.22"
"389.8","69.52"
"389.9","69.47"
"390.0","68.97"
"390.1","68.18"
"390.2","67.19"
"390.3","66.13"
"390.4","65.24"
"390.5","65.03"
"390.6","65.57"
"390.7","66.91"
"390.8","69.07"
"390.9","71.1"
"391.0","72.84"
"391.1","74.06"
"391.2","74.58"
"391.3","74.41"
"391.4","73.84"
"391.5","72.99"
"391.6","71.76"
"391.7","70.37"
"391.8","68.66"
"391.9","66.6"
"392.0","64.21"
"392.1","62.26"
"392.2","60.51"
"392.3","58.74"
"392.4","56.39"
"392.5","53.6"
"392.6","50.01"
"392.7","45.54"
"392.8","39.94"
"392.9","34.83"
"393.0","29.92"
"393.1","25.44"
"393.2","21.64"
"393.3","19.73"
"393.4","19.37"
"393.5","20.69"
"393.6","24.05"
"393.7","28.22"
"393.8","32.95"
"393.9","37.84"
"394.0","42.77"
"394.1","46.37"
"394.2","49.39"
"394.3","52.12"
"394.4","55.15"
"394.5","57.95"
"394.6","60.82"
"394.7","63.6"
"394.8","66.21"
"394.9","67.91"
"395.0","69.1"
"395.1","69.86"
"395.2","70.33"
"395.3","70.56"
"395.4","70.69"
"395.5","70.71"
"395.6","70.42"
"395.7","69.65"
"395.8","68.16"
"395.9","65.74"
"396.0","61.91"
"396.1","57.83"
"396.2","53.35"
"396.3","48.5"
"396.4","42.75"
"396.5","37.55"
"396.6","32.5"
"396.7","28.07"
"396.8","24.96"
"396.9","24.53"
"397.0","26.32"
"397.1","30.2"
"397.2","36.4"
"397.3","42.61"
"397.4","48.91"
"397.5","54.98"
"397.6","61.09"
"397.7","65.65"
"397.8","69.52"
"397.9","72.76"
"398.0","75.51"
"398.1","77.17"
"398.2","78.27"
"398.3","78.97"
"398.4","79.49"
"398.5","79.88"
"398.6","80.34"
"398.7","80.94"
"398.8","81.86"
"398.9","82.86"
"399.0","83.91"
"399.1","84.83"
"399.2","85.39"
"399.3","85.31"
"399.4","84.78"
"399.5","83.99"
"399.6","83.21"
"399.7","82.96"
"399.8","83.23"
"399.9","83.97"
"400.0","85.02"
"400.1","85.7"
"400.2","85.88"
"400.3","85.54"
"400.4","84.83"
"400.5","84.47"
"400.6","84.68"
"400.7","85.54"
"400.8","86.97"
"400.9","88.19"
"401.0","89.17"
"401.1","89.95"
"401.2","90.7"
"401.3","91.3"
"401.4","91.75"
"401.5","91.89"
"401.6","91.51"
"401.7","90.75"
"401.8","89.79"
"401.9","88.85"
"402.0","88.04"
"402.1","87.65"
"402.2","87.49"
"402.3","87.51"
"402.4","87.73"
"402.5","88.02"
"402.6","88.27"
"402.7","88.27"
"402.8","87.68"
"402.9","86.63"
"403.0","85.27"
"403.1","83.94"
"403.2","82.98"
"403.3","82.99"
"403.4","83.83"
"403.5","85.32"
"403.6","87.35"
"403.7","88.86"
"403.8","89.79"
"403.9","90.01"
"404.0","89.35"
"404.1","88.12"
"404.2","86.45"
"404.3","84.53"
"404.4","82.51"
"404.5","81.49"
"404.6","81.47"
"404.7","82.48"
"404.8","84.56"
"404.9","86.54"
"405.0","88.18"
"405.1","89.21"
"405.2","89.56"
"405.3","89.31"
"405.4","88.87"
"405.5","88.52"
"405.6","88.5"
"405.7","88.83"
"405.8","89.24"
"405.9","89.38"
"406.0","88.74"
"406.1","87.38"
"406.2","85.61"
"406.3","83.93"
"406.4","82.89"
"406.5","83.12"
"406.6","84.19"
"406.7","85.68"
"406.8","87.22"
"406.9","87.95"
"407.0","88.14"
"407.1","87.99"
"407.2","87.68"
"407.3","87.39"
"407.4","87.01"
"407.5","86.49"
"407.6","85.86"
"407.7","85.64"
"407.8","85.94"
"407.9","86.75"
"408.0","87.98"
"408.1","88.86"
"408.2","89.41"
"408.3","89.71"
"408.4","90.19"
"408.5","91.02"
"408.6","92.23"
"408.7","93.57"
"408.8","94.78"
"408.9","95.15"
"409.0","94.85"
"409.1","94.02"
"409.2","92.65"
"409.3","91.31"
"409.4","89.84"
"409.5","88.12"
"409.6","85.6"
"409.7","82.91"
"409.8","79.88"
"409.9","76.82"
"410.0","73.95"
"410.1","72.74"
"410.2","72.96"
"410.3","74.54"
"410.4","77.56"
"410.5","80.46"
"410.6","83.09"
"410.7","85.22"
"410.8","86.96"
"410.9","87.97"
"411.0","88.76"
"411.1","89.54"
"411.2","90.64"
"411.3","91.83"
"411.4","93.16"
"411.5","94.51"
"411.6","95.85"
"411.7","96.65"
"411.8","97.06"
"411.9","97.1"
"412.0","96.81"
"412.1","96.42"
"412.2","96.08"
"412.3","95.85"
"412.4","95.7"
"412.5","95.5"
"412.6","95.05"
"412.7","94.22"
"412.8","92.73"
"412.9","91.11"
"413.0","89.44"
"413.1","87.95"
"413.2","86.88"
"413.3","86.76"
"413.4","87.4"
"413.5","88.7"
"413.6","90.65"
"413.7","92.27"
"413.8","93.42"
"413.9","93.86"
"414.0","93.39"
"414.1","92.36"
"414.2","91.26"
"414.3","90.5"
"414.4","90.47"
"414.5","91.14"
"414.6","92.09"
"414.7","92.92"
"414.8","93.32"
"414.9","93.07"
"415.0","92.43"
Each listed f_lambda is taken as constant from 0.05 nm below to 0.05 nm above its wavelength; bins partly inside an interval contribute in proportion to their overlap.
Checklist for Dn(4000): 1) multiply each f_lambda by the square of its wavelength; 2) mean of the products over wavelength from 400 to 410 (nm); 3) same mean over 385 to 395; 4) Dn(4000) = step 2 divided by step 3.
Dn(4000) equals 1.56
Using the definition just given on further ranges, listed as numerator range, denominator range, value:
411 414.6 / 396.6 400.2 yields 1.46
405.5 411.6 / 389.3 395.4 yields 1.64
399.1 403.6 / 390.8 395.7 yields 1.64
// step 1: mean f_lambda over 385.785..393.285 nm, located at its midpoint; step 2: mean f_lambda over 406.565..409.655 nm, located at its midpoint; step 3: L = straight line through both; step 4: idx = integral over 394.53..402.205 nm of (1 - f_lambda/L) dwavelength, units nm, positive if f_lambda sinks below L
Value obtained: 0.41 nm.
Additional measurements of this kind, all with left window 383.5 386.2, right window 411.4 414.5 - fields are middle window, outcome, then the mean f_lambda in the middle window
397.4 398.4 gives 0.11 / 69.8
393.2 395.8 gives 0.80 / 52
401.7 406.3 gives -0.16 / 87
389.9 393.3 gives 0.55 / 60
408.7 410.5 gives 0.10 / 84.7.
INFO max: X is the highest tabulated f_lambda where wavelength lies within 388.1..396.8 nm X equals 74.58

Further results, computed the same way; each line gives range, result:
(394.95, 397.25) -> 70.71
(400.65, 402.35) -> 91.89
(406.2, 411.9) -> 97.1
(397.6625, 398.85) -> 81.86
